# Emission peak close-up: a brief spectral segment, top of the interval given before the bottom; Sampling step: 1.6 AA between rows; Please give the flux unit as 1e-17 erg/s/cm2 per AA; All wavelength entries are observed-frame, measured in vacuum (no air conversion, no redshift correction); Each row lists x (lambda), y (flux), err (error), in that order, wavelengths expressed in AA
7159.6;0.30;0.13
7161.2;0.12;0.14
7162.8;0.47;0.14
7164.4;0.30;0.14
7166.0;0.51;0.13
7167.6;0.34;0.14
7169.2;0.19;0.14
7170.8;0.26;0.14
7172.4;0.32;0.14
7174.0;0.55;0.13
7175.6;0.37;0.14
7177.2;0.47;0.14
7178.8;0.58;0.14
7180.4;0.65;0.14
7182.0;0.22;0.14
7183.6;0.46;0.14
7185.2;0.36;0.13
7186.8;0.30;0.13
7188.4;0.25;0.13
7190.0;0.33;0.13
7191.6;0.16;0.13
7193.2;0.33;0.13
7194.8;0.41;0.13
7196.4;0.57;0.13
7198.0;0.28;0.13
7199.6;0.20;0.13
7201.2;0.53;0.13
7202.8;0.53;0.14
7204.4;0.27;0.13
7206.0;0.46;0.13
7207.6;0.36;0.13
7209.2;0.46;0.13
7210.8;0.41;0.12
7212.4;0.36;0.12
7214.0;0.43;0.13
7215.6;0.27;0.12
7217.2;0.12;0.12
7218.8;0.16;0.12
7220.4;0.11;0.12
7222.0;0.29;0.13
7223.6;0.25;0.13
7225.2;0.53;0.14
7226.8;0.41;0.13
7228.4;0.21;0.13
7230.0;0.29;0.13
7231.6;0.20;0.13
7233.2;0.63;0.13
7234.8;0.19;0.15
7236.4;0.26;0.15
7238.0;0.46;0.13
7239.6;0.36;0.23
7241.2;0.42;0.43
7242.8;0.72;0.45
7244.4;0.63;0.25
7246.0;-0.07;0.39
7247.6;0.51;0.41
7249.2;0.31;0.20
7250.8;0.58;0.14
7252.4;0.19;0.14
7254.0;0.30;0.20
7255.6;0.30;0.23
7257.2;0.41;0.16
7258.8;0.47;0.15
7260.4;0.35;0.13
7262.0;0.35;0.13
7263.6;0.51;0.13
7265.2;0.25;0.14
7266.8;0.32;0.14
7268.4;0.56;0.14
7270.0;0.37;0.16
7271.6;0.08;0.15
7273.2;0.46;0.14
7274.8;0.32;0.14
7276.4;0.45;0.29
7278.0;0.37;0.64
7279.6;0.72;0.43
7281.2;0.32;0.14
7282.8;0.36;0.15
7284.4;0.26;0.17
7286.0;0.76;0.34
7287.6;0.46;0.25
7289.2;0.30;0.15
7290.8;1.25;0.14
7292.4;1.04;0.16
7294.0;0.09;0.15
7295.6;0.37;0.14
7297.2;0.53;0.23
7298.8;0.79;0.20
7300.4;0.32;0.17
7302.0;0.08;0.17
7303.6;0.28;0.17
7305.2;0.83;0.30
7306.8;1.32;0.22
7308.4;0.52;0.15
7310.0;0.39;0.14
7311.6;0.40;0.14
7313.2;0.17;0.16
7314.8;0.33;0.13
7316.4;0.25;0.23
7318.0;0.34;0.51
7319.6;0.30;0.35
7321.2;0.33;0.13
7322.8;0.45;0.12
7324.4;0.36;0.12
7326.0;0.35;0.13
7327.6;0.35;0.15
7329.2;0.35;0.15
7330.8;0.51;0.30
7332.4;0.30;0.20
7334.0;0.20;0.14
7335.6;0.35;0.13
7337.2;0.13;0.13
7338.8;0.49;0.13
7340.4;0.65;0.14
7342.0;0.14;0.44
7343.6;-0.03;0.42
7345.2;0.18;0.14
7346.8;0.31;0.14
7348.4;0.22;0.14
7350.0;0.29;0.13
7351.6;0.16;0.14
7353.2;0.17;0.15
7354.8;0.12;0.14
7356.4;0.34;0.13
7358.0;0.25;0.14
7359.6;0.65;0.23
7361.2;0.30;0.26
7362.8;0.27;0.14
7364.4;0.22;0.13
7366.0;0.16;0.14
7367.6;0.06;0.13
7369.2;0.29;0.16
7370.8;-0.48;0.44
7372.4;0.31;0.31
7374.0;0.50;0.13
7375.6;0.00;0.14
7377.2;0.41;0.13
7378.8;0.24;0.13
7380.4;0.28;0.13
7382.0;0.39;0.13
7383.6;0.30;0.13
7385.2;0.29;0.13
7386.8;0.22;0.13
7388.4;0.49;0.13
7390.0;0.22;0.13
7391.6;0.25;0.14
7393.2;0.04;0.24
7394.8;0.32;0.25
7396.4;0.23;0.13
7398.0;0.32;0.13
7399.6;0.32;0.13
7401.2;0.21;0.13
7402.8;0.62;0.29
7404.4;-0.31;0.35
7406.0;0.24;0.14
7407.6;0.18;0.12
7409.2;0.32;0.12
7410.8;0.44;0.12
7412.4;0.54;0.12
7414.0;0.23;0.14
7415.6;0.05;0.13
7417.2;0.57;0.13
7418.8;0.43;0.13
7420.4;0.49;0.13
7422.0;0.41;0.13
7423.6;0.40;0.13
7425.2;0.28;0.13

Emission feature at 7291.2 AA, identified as [S II] 6716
